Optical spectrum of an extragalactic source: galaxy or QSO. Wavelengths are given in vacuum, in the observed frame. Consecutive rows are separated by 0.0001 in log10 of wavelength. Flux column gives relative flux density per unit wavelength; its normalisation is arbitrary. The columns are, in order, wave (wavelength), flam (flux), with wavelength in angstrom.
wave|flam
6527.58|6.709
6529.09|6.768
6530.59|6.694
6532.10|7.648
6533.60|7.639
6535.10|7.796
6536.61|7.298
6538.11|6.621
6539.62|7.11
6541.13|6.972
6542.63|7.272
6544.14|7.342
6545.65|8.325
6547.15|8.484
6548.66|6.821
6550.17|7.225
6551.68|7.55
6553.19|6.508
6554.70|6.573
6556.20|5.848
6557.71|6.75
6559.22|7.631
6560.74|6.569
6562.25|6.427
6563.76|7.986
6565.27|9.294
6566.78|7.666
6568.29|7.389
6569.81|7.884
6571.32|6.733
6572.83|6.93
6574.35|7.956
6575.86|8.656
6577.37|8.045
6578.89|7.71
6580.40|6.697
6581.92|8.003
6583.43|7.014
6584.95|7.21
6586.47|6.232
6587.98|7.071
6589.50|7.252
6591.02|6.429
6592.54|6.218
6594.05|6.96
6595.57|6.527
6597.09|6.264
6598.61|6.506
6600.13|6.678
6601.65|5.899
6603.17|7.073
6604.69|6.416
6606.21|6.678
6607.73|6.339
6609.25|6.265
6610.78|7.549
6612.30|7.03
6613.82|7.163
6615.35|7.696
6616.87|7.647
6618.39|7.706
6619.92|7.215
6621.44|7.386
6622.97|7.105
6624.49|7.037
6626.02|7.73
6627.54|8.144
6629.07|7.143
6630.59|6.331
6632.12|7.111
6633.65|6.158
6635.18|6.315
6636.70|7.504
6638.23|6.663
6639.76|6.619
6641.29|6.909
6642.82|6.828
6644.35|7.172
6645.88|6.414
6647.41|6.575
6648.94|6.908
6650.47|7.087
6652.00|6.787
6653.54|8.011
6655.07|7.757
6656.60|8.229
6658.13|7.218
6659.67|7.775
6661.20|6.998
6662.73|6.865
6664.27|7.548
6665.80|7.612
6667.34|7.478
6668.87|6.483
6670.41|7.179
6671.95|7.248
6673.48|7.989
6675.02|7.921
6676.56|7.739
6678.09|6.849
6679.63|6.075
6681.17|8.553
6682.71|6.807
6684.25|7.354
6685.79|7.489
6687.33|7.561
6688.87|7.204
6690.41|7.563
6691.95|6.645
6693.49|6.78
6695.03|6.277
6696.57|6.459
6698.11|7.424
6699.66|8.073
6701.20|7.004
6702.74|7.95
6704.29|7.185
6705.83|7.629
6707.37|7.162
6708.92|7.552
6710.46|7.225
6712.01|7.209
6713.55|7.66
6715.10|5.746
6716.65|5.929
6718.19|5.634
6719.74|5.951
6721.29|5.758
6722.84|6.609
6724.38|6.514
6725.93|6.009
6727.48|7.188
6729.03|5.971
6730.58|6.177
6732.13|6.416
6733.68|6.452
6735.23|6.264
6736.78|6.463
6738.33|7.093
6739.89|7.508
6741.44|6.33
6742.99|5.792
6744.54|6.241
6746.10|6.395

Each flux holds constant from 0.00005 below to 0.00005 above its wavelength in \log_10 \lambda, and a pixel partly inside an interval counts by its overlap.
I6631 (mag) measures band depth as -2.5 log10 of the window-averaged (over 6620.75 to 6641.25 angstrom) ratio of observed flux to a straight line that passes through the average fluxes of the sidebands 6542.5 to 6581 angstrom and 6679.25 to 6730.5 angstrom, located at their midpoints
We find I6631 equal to 0.02 mag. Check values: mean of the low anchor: 7.4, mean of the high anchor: 6.91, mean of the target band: 7.01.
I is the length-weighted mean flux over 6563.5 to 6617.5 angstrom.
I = 7.13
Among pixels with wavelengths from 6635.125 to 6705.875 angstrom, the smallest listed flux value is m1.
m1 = 6.075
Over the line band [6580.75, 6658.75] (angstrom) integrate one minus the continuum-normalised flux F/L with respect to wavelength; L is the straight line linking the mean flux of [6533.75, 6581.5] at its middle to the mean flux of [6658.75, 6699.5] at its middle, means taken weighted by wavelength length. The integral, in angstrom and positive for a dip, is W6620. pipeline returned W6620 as 3.4 angstrom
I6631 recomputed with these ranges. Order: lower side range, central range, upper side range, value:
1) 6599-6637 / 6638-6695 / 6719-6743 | -0.07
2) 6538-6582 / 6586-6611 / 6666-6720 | 0.11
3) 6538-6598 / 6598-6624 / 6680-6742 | 0.02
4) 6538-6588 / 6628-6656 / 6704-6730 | 0.01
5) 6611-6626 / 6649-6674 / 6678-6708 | -0.01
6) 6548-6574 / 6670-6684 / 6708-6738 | -0.11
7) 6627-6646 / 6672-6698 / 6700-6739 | -0.07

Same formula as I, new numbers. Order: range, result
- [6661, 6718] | 7.19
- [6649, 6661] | 7.49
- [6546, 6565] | 7.12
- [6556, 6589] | 7.37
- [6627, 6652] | 6.85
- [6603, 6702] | 7.15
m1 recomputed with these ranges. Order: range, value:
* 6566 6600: 6.218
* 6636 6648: 6.414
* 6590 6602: 5.899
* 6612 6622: 7.03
